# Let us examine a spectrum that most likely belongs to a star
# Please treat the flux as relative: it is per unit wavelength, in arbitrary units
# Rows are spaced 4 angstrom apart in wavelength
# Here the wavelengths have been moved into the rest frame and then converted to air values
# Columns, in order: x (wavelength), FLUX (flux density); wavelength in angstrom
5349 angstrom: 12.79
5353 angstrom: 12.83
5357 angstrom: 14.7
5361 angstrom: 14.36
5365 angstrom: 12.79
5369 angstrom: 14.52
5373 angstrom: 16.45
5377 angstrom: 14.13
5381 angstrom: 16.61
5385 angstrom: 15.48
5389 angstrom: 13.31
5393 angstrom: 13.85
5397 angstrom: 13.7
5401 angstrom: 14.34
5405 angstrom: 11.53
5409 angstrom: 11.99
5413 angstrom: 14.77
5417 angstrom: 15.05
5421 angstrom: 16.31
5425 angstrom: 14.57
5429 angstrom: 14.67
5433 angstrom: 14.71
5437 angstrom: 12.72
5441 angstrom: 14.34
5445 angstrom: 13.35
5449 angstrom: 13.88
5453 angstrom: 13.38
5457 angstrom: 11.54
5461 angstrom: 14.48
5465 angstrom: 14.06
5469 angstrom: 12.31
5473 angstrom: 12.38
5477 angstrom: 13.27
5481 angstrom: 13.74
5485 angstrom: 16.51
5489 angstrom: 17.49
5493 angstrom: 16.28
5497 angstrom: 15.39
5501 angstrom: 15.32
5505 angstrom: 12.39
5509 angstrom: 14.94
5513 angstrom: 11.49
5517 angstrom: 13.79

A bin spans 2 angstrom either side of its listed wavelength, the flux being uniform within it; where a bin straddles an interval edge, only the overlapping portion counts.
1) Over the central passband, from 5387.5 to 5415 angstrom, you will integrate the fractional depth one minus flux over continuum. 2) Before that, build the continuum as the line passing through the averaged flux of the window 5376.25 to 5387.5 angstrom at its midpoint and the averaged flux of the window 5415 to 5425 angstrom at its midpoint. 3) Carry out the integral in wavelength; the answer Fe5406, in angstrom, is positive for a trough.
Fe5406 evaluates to 3.7 angstrom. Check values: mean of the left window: 15.5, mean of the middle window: 13.4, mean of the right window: 15.5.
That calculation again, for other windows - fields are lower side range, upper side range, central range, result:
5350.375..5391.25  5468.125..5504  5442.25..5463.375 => 1.9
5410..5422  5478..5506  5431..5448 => 1.5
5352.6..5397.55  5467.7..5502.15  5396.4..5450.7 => 2.2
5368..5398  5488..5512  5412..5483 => 5.2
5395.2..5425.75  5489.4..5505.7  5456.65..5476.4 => 2.3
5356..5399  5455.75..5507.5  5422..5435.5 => -0.3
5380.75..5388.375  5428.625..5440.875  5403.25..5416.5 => 1.5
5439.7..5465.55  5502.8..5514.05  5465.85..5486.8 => -0.5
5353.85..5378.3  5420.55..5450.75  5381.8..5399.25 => 0.1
